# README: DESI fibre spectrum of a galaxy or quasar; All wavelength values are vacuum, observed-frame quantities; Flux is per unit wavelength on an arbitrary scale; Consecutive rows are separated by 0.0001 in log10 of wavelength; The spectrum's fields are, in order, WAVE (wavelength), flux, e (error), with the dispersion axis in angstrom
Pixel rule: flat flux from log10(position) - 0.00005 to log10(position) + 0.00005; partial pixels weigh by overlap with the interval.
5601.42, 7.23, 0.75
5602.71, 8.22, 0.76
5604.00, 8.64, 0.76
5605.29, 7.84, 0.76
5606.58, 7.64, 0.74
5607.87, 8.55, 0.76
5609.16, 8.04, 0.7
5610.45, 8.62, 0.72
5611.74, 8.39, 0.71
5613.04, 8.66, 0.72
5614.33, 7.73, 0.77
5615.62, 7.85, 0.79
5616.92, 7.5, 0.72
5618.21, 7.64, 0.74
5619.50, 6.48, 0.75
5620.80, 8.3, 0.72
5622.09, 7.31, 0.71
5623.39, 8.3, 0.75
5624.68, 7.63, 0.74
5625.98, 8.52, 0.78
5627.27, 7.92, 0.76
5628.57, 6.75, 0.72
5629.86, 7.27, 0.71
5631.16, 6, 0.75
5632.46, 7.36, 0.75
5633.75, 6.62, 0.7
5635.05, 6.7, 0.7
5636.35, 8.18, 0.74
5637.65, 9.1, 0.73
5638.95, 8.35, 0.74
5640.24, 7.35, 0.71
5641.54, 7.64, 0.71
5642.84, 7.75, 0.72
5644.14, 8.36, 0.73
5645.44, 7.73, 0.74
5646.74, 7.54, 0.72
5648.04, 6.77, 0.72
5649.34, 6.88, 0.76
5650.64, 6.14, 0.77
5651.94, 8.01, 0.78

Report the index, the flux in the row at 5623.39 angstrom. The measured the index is 8.3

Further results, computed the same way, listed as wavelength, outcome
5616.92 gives 7.5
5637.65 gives 9.1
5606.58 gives 7.64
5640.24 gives 7.35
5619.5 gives 6.48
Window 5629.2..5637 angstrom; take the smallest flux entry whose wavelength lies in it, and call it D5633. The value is 6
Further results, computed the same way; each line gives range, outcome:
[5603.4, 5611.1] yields 7.64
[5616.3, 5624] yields 6.48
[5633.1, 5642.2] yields 6.62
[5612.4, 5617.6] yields 7.5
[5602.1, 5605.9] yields 7.84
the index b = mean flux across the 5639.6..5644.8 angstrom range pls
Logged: 7.77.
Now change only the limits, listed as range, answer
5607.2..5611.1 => 8.41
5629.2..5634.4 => 6.82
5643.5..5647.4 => 7.87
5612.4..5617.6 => 7.94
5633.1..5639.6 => 7.8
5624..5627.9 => 8.04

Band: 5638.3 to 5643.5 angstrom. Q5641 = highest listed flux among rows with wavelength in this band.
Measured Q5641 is 8.35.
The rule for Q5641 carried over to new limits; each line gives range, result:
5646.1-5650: 7.54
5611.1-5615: 8.66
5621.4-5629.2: 8.52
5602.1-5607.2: 8.64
